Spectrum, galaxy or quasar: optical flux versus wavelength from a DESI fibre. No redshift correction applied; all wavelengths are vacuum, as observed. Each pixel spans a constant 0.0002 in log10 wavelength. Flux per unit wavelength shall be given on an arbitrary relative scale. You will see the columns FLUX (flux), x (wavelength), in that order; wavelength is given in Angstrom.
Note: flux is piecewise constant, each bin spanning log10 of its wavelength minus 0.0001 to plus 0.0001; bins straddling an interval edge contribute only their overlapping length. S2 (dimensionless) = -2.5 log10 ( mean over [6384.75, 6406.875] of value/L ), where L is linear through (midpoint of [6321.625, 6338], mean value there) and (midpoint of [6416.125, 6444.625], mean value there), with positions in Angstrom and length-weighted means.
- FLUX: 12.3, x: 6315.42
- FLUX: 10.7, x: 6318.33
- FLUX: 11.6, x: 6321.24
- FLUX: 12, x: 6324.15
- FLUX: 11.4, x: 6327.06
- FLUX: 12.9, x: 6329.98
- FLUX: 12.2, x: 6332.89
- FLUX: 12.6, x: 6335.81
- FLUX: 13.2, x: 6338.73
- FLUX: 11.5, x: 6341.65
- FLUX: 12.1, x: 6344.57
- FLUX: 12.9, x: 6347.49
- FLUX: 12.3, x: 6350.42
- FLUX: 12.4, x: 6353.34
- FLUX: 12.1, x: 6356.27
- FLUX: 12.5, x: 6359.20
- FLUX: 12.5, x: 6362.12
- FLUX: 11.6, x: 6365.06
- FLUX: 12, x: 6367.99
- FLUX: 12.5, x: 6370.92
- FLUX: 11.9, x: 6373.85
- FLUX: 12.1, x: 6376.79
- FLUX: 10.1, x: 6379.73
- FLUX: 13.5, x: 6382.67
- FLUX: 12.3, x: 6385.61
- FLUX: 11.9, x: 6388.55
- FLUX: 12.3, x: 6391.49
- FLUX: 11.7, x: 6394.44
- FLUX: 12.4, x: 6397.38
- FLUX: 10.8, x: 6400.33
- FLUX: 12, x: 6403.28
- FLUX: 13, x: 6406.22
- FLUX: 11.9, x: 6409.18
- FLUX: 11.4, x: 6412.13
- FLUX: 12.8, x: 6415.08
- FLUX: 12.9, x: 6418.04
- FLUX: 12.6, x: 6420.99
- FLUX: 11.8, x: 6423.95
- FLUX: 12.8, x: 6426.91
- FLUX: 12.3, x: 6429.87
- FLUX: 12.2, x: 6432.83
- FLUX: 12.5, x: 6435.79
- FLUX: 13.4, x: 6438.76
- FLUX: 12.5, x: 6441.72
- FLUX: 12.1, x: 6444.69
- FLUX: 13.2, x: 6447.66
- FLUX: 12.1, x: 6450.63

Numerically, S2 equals 0.04 mag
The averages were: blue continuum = 12.2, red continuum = 12.5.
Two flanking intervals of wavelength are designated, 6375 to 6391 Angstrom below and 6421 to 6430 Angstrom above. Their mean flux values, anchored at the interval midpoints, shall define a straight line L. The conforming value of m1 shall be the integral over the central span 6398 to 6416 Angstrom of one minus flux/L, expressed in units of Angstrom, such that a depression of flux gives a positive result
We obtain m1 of 0.3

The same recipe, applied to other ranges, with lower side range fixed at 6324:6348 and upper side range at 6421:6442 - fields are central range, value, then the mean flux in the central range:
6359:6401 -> 1.3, 12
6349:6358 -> 0.1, 12.3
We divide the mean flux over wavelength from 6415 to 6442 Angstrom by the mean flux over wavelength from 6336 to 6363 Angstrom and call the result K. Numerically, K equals 1.01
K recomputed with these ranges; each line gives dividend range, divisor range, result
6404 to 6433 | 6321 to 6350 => 1.01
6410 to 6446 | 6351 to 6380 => 1.03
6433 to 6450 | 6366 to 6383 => 1.06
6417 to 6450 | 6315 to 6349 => 1.04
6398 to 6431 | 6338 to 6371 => 1.00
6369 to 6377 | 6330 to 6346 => 0.98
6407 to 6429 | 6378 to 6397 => 1.03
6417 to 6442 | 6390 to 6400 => 1.05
